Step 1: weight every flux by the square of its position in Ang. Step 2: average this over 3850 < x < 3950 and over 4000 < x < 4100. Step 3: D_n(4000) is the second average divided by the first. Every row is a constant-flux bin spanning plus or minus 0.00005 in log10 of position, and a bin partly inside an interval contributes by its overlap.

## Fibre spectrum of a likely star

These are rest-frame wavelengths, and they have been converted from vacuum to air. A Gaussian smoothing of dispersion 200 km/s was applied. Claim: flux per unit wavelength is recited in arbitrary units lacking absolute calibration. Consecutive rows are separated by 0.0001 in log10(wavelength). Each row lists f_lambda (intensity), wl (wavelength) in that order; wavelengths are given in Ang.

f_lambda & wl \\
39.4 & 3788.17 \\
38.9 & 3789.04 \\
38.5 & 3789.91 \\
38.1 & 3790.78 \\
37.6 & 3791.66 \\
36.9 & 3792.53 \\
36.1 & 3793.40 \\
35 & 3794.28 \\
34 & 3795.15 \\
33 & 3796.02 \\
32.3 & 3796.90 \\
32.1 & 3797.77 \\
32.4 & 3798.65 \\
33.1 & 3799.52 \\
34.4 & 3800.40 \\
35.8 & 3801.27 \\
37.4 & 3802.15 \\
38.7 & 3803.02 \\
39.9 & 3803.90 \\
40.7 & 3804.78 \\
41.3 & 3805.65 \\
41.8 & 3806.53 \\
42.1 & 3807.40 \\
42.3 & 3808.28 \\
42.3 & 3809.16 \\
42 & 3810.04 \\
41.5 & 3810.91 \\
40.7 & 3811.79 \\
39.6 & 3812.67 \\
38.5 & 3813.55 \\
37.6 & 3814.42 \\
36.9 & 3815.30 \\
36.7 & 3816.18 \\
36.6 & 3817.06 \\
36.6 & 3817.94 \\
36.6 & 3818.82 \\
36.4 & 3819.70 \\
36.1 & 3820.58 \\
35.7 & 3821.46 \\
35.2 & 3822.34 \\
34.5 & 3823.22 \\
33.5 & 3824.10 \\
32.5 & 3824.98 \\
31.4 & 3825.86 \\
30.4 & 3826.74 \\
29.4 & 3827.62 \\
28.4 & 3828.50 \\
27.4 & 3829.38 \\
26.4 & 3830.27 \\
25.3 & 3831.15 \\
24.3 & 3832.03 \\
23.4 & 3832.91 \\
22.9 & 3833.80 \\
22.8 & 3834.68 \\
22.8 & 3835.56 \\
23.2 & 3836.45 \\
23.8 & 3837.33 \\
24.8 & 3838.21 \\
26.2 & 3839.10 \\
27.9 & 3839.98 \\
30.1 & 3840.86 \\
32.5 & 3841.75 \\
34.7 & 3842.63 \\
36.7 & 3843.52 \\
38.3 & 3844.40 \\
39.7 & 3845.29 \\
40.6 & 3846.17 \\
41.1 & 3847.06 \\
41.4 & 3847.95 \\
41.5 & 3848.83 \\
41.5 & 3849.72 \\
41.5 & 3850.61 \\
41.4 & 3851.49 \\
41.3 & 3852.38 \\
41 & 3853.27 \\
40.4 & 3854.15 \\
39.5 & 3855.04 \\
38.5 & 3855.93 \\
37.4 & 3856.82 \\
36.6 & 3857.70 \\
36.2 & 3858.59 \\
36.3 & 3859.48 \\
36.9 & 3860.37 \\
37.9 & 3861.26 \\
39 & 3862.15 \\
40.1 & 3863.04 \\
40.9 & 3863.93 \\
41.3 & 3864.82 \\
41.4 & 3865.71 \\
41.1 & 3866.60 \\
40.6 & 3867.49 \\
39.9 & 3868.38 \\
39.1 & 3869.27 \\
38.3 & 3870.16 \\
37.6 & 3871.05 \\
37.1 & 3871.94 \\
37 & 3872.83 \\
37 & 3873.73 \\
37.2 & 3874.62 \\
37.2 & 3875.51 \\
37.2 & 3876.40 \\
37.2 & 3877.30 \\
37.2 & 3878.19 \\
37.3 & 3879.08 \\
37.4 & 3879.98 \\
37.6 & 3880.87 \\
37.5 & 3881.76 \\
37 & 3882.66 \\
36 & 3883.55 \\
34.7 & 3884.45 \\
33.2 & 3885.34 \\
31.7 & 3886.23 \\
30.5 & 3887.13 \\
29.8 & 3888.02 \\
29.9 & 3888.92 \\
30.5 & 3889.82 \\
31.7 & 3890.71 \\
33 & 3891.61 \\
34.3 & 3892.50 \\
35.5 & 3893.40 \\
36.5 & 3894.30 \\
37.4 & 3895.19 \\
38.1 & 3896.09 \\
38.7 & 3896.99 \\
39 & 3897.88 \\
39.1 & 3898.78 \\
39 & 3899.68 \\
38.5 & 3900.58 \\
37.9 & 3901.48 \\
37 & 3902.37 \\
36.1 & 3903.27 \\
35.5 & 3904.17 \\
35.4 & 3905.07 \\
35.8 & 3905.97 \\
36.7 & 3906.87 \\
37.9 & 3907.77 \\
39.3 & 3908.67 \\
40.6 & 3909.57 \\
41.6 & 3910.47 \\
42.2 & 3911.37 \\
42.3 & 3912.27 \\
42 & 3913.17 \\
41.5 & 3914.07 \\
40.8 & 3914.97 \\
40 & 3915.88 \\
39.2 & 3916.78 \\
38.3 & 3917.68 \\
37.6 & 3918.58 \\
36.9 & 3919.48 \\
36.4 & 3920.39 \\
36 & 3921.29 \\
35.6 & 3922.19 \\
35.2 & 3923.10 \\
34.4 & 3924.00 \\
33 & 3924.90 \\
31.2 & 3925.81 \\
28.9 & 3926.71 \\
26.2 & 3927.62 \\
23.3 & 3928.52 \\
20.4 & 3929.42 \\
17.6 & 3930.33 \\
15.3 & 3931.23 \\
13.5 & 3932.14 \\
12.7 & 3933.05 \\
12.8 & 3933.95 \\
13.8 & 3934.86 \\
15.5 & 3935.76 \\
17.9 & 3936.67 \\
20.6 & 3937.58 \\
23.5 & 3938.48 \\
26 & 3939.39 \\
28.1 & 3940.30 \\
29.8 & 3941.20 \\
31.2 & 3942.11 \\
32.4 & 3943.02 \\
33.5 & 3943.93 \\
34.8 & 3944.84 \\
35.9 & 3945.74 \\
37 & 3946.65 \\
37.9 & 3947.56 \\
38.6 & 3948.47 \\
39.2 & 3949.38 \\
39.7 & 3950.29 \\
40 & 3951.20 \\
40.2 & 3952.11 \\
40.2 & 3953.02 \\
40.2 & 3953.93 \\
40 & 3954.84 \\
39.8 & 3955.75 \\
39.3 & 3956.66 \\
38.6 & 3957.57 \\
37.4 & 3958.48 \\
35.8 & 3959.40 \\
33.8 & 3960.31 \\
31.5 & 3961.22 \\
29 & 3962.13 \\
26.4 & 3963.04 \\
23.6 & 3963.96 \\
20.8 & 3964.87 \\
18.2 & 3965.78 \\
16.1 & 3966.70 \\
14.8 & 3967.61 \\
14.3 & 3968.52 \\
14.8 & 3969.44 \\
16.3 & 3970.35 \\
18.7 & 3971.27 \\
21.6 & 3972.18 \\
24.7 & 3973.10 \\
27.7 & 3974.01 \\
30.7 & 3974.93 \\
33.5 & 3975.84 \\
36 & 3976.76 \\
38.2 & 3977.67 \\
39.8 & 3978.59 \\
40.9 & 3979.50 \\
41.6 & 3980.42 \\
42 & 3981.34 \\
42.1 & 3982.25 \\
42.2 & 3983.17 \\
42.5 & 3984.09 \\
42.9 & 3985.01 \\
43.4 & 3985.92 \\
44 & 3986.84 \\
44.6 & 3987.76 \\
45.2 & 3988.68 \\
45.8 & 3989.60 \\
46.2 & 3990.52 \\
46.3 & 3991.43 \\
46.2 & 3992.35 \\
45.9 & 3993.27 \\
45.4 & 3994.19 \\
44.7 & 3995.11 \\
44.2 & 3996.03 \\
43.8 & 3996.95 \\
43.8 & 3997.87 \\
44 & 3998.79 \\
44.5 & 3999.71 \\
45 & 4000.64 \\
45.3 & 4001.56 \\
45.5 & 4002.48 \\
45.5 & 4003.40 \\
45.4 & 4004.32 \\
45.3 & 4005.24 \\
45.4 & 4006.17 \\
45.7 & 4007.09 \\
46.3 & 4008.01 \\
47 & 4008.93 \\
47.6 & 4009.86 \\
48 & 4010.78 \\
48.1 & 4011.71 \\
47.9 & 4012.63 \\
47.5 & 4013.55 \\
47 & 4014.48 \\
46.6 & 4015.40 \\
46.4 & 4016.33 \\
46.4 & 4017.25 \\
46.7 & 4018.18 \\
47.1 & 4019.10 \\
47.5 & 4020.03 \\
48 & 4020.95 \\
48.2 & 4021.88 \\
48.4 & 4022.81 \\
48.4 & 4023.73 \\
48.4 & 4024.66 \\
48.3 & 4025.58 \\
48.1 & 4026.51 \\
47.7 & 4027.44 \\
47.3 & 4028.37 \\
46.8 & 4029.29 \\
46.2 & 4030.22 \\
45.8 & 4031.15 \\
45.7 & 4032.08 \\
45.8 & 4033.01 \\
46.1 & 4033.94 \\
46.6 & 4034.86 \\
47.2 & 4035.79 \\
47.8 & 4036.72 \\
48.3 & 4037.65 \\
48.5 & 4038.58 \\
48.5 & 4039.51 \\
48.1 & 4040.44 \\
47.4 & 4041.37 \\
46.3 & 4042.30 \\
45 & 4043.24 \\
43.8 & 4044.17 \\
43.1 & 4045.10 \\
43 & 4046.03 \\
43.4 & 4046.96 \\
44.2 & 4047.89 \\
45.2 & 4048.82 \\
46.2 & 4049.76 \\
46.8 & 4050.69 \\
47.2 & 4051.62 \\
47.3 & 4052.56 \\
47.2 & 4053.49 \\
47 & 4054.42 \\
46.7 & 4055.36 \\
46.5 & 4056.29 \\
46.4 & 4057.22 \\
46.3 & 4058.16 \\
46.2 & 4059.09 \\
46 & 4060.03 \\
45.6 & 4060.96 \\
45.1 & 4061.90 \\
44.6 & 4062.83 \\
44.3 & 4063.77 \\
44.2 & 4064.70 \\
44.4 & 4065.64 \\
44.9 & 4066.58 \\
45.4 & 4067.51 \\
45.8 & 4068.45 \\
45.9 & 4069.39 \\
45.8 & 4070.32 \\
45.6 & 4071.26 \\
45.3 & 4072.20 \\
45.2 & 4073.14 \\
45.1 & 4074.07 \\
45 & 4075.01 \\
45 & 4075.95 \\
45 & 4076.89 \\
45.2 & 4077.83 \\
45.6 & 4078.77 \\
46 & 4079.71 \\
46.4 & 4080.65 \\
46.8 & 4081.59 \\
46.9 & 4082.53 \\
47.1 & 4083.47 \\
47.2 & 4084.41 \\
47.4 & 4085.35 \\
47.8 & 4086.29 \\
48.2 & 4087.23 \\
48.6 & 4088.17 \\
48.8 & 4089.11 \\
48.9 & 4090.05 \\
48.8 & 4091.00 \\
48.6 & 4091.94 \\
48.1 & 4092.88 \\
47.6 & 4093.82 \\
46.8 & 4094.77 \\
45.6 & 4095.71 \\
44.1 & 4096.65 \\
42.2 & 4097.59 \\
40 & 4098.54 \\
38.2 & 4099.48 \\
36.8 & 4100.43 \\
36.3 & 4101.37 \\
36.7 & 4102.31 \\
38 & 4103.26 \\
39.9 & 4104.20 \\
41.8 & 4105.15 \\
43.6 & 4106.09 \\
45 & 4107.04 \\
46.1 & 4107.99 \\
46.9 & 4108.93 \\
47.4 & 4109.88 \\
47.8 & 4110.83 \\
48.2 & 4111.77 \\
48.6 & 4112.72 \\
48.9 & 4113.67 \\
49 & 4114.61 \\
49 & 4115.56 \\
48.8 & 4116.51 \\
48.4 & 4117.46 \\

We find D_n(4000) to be 1.44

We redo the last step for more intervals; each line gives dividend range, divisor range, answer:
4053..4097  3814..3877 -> 1.48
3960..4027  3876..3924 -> 1.14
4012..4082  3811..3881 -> 1.45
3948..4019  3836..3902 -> 1.13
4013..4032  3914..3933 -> 1.61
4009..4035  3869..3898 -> 1.42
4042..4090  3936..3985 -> 1.52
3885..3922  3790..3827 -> 1.05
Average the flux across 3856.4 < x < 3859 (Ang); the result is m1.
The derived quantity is 36.8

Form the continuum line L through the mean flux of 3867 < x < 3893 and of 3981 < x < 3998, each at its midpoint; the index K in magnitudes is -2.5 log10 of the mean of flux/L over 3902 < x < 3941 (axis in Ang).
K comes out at 0.24 mag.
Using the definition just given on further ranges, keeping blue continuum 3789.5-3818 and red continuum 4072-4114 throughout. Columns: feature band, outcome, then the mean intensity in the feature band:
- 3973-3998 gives 0.02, 41.4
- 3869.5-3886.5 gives 0.08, 36.7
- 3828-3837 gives 0.48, 24.7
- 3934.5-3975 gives 0.39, 29.1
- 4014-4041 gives -0.09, 47.3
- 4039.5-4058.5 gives -0.05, 45.9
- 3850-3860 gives 0.00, 39.1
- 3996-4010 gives -0.06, 45.2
